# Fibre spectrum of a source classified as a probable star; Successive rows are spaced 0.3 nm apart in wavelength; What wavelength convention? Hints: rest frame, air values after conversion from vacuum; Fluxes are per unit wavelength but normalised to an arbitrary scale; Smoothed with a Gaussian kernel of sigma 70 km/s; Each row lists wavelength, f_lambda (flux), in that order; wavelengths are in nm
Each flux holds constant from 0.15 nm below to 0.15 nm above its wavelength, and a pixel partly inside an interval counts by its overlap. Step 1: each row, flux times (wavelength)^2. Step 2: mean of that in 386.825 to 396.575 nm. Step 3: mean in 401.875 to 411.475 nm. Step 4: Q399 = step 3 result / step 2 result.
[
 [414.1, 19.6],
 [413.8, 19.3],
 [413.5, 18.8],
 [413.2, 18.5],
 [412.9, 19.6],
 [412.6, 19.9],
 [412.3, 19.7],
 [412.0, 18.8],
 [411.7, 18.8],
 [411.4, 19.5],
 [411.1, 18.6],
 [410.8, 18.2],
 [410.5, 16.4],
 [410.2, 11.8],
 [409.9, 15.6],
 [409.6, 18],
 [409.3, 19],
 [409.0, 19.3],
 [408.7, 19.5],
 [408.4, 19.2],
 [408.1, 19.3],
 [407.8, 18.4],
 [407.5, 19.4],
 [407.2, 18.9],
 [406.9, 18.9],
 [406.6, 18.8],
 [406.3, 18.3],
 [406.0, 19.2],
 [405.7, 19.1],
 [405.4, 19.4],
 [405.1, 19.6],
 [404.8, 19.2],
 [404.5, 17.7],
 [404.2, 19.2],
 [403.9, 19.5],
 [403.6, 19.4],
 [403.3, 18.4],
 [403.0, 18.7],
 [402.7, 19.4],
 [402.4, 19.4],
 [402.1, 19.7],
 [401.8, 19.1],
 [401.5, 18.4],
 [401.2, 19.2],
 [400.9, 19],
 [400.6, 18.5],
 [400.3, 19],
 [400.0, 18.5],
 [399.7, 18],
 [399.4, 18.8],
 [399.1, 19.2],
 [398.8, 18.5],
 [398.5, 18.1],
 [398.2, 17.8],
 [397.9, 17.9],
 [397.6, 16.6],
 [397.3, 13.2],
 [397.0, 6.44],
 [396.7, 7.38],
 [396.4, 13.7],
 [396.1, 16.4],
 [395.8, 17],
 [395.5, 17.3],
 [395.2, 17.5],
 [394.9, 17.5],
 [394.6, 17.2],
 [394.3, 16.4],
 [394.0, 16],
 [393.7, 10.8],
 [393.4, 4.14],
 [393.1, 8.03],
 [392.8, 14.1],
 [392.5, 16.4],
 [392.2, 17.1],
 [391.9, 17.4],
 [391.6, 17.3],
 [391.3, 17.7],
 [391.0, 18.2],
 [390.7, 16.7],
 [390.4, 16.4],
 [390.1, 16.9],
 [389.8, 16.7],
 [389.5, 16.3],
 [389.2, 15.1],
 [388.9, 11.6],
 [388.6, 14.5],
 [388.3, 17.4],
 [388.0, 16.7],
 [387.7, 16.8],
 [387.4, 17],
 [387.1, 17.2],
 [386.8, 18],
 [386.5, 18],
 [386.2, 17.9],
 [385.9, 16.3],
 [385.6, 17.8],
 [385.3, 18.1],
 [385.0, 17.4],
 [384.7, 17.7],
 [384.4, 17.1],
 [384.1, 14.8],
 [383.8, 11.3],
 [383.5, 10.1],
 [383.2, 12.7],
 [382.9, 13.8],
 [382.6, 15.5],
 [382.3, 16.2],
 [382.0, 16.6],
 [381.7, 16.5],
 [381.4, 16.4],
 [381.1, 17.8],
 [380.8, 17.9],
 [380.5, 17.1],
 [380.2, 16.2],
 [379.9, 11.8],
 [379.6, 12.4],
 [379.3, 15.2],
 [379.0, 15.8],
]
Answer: 1.28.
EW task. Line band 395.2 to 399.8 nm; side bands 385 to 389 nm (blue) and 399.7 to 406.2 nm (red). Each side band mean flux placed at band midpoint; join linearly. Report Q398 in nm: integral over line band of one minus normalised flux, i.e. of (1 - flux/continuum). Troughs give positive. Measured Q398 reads 0.62 nm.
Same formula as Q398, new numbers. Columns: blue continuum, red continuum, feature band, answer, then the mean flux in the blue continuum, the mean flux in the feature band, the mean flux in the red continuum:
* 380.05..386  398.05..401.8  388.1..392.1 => 0.16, 15.9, 16.3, 18.6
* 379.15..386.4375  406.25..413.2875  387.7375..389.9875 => 0.10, 15.6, 15.6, 18.4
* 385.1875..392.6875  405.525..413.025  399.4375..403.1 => -0.23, 16.8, 18.9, 18.5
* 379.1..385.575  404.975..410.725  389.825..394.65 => 0.43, 15.4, 15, 18.3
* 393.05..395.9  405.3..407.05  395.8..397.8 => 0.32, 14.4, 12.8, 18.9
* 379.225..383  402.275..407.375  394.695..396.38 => 0.08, 15.7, 16.9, 19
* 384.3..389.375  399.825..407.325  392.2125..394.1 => 0.61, 16.7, 11.9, 19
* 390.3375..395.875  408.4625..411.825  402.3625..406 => -0.47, 15.4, 19.1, 17.7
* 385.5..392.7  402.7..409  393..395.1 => 0.52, 16.7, 13.1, 19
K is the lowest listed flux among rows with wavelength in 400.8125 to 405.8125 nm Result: 17.7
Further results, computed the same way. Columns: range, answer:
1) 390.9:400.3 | 4.14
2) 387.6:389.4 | 11.6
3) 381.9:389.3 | 10.1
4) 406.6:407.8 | 18.4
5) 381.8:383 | 13.8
